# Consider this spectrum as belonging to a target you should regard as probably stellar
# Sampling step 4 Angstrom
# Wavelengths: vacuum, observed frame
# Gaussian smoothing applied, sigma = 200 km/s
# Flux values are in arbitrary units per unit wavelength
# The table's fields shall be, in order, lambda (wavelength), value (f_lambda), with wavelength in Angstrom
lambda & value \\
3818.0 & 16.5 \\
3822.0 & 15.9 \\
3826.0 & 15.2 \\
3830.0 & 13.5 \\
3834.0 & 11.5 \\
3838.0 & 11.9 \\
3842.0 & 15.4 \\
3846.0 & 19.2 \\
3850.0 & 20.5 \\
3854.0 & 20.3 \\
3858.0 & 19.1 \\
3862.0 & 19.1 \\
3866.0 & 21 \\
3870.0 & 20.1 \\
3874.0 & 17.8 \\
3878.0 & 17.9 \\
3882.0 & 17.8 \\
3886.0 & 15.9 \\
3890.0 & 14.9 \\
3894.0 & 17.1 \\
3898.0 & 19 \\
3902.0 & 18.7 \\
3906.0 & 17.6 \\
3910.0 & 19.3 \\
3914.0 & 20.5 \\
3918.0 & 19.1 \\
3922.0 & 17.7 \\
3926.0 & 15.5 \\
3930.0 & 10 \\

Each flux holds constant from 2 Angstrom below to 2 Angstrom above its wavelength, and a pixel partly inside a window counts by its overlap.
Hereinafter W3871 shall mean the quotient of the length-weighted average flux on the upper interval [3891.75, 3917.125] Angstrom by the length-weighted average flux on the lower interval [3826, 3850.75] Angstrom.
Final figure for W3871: 1.24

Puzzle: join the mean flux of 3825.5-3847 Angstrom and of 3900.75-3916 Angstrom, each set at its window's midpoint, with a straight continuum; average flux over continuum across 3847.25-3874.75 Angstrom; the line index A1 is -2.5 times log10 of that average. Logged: -0.242 mag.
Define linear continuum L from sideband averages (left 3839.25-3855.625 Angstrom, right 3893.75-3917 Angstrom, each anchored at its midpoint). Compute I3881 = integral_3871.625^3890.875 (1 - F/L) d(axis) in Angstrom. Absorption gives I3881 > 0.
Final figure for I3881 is 1.7 Angstrom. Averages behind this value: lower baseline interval 18.5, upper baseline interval 18.8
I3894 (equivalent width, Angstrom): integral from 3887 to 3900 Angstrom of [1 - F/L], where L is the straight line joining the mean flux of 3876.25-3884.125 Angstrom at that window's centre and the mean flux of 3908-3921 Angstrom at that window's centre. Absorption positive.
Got 1.10 Angstrom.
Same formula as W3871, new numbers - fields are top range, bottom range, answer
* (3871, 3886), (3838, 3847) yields 1.12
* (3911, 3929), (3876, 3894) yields 1.07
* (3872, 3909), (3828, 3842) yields 1.37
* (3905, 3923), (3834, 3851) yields 1.19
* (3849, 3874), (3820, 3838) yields 1.44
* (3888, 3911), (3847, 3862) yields 0.89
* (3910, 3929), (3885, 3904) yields 1.04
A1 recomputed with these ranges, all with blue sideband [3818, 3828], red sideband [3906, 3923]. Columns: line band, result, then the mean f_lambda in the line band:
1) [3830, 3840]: 0.318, 12.1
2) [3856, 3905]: -0.024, 18.2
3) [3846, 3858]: -0.189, 20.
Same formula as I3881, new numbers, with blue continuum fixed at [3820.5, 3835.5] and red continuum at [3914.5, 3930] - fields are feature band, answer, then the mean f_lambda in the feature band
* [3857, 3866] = -2.7 Angstrom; 19.5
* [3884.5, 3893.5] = 0.1 Angstrom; 15.7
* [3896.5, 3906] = -1.4 Angstrom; 18.6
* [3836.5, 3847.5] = -0.8 Angstrom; 15.5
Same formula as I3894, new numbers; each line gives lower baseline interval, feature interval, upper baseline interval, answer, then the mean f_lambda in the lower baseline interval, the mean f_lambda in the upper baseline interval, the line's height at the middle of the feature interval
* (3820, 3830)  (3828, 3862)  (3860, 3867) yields 2.26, 15.1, 19.9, 17.6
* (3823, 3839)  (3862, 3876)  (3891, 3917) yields -3.11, 13.3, 18.6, 16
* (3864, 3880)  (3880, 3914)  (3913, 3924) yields 2.43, 19.2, 19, 19.1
